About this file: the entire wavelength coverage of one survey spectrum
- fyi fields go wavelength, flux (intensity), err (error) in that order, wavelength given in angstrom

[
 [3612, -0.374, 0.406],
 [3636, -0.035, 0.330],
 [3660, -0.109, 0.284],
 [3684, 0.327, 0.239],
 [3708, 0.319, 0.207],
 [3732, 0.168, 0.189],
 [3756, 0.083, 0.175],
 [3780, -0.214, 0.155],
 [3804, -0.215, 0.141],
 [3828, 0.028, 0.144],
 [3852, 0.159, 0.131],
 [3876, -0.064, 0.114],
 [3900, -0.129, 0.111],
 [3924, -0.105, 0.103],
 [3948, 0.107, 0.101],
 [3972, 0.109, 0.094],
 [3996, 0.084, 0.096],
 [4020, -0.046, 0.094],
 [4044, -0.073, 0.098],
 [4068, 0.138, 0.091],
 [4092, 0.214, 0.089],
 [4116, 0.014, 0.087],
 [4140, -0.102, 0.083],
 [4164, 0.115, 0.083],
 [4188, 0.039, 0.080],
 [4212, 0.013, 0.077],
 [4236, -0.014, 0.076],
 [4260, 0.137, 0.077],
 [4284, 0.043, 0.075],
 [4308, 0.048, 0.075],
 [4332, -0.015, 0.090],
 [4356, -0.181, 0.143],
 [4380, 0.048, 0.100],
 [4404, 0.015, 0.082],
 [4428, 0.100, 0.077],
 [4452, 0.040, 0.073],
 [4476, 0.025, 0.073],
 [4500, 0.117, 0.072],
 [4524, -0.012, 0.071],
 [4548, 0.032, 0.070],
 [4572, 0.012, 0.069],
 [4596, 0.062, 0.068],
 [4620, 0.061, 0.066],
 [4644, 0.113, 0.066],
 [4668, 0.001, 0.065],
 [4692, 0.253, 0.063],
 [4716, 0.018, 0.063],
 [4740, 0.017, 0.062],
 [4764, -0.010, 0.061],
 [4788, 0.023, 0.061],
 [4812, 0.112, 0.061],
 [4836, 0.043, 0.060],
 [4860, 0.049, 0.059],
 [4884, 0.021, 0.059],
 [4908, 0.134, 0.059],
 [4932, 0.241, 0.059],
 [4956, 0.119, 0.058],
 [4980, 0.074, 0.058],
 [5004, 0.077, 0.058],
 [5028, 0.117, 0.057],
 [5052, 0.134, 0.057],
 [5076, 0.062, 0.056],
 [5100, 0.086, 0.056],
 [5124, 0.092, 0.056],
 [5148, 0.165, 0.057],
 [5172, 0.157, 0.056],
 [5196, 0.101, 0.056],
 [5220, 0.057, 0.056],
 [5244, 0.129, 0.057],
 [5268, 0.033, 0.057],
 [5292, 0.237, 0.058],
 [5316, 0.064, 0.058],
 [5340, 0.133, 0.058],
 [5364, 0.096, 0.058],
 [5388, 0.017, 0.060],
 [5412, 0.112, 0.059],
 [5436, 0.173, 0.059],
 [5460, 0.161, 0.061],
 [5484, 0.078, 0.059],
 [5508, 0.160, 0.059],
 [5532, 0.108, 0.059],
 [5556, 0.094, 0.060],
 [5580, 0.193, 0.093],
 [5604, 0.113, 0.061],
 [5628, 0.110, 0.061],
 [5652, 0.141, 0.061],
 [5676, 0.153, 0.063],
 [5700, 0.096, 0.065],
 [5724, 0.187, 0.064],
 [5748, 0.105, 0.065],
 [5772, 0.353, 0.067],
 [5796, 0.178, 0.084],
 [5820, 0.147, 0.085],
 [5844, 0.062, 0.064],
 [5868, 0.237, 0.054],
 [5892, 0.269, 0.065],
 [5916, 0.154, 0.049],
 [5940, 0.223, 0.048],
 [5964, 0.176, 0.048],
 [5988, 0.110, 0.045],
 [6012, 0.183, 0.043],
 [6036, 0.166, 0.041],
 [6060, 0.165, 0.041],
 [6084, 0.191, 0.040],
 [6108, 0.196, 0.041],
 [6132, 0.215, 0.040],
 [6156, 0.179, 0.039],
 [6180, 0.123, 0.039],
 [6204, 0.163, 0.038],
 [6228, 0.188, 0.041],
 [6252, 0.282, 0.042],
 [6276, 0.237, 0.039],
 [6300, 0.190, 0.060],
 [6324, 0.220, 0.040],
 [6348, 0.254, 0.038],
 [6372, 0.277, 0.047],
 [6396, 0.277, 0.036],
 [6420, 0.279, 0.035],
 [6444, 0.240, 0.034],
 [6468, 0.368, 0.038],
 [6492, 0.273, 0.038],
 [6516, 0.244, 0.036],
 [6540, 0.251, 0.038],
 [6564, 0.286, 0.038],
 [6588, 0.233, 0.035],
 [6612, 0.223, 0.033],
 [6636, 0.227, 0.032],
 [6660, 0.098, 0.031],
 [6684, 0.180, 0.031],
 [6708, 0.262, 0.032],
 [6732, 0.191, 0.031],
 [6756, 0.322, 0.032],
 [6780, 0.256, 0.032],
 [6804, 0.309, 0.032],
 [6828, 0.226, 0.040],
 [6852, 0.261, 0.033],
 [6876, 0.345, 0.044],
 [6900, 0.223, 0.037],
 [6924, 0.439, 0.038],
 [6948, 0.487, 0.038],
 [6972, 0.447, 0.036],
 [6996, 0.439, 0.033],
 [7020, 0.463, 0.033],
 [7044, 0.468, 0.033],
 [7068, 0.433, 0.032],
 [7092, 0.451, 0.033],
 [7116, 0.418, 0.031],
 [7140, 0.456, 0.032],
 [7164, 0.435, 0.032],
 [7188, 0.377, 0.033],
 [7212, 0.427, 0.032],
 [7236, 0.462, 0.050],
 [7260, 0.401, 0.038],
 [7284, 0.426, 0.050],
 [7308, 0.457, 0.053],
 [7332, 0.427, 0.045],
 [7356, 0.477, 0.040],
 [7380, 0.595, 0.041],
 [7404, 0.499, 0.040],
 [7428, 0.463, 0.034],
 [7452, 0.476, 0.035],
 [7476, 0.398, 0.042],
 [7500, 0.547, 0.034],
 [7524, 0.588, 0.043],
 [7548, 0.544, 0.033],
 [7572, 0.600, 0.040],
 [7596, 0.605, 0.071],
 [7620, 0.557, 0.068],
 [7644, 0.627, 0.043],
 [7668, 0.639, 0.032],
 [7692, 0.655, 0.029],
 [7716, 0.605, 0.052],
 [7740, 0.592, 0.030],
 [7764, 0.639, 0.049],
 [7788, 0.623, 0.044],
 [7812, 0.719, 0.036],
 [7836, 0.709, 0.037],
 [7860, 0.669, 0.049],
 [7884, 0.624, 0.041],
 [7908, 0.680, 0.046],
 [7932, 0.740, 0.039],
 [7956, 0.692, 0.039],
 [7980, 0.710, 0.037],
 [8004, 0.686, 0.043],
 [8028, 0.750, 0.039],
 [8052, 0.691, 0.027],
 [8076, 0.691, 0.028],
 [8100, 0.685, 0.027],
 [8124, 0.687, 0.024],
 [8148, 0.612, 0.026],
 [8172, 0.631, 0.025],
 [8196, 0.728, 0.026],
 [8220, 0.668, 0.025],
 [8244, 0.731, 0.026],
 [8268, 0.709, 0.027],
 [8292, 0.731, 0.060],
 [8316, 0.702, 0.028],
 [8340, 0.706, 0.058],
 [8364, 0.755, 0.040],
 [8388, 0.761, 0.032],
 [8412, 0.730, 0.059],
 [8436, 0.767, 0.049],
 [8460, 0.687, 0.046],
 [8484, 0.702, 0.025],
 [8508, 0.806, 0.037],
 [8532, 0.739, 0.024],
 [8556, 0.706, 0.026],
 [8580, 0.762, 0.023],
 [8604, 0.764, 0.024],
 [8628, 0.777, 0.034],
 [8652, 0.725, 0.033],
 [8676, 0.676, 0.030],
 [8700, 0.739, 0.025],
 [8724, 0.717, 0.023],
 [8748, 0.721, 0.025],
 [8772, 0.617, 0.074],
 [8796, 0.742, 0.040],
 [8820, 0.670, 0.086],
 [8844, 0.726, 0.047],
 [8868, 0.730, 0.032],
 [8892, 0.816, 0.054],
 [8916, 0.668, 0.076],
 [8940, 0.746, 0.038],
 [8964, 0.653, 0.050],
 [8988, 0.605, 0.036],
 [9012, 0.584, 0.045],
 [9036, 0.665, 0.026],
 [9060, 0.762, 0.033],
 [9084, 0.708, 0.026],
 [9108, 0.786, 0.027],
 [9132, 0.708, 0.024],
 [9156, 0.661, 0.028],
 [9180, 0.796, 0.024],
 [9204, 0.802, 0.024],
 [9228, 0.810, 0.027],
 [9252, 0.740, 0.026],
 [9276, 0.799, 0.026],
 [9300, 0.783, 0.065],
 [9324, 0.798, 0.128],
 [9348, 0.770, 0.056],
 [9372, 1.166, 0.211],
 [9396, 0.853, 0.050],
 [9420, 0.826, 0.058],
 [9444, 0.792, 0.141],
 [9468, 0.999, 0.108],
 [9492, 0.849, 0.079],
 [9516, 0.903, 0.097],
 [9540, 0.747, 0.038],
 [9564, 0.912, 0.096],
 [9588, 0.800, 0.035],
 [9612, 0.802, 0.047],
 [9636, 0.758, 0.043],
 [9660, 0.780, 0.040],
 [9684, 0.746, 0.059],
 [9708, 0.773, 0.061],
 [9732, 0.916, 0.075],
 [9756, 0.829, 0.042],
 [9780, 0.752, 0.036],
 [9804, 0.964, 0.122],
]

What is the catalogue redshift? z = 0.737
